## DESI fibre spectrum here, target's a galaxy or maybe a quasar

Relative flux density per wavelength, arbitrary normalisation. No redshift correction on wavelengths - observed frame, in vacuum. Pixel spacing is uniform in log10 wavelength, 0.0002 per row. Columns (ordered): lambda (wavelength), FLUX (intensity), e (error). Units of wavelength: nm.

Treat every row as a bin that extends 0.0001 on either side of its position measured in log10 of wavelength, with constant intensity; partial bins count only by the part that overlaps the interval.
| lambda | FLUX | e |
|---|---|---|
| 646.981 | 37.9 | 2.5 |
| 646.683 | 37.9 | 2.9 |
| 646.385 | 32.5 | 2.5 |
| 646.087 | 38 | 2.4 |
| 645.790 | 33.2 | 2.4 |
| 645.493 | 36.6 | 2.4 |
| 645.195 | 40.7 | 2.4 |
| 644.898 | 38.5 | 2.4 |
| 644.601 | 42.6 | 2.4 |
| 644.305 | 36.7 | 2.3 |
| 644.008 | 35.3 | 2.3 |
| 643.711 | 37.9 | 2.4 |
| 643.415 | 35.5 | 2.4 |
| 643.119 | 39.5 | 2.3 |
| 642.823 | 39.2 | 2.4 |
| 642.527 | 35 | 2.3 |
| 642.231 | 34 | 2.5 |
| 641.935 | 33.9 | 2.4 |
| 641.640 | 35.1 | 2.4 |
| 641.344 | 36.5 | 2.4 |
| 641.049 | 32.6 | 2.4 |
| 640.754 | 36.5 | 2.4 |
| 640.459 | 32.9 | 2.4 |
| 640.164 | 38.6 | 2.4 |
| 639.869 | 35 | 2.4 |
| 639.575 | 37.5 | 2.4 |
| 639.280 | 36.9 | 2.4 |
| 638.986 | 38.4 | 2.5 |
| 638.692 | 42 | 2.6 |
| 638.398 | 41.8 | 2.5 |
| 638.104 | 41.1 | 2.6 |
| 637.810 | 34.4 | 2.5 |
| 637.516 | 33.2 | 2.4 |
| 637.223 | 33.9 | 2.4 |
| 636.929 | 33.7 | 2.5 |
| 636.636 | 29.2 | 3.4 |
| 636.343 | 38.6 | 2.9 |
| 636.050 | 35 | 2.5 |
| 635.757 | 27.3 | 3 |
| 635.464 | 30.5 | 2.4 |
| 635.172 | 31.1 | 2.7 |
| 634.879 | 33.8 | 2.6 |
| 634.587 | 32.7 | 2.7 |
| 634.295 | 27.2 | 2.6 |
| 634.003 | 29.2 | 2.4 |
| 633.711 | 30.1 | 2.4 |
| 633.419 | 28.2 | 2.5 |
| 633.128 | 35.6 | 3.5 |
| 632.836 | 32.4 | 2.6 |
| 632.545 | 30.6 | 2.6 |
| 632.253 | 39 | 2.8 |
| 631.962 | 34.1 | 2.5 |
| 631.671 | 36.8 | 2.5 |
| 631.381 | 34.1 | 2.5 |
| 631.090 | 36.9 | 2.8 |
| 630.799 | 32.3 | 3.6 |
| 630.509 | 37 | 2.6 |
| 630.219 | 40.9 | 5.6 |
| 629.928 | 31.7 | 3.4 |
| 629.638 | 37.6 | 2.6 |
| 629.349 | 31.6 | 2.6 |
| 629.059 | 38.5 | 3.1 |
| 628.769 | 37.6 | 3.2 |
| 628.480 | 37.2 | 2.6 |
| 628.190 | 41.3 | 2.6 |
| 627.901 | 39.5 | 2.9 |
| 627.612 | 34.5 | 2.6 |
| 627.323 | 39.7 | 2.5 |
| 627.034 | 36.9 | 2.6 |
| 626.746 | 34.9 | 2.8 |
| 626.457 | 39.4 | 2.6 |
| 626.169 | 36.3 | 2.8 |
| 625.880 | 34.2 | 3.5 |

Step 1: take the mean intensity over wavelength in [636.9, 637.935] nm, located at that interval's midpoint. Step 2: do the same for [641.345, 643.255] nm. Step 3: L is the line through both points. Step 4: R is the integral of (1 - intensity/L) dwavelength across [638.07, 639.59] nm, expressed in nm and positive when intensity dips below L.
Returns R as -0.23 nm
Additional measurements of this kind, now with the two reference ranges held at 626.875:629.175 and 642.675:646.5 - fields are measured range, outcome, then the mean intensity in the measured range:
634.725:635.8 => 0.19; 31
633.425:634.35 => 0.22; 28.9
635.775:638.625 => 0.17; 35.5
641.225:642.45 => 0.09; 34.8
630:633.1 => 0.22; 35.3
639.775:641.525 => 0.10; 35.3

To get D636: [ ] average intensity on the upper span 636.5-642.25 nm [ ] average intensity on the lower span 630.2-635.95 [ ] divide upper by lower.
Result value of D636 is 1.09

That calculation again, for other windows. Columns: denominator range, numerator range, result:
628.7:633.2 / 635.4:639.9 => 1.01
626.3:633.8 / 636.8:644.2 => 1.02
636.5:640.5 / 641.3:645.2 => 1.02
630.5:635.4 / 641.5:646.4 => 1.12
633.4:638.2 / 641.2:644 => 1.12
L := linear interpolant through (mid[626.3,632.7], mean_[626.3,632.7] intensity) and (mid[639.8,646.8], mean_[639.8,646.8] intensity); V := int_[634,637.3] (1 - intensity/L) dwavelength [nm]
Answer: 0.41 nm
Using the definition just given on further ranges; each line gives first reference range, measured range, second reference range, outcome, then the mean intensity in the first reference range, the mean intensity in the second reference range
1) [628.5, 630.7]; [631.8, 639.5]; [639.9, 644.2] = 0.48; 36.4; 35.9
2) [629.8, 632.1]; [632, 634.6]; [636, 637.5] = 0.24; 35.5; 33.9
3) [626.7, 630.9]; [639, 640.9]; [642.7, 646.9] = 0.04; 36.8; 37.4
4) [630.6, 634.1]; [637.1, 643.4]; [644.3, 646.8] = -0.13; 33.4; 37.4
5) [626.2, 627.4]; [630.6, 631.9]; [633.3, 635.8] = -0.07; 37.5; 30.1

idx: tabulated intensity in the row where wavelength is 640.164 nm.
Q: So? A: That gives 38.6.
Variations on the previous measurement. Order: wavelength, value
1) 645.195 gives 40.7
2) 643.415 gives 35.5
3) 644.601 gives 42.6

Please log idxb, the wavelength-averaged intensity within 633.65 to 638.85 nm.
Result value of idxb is 33.7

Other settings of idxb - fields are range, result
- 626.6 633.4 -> 36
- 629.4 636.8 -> 33.3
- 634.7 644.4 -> 35.5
